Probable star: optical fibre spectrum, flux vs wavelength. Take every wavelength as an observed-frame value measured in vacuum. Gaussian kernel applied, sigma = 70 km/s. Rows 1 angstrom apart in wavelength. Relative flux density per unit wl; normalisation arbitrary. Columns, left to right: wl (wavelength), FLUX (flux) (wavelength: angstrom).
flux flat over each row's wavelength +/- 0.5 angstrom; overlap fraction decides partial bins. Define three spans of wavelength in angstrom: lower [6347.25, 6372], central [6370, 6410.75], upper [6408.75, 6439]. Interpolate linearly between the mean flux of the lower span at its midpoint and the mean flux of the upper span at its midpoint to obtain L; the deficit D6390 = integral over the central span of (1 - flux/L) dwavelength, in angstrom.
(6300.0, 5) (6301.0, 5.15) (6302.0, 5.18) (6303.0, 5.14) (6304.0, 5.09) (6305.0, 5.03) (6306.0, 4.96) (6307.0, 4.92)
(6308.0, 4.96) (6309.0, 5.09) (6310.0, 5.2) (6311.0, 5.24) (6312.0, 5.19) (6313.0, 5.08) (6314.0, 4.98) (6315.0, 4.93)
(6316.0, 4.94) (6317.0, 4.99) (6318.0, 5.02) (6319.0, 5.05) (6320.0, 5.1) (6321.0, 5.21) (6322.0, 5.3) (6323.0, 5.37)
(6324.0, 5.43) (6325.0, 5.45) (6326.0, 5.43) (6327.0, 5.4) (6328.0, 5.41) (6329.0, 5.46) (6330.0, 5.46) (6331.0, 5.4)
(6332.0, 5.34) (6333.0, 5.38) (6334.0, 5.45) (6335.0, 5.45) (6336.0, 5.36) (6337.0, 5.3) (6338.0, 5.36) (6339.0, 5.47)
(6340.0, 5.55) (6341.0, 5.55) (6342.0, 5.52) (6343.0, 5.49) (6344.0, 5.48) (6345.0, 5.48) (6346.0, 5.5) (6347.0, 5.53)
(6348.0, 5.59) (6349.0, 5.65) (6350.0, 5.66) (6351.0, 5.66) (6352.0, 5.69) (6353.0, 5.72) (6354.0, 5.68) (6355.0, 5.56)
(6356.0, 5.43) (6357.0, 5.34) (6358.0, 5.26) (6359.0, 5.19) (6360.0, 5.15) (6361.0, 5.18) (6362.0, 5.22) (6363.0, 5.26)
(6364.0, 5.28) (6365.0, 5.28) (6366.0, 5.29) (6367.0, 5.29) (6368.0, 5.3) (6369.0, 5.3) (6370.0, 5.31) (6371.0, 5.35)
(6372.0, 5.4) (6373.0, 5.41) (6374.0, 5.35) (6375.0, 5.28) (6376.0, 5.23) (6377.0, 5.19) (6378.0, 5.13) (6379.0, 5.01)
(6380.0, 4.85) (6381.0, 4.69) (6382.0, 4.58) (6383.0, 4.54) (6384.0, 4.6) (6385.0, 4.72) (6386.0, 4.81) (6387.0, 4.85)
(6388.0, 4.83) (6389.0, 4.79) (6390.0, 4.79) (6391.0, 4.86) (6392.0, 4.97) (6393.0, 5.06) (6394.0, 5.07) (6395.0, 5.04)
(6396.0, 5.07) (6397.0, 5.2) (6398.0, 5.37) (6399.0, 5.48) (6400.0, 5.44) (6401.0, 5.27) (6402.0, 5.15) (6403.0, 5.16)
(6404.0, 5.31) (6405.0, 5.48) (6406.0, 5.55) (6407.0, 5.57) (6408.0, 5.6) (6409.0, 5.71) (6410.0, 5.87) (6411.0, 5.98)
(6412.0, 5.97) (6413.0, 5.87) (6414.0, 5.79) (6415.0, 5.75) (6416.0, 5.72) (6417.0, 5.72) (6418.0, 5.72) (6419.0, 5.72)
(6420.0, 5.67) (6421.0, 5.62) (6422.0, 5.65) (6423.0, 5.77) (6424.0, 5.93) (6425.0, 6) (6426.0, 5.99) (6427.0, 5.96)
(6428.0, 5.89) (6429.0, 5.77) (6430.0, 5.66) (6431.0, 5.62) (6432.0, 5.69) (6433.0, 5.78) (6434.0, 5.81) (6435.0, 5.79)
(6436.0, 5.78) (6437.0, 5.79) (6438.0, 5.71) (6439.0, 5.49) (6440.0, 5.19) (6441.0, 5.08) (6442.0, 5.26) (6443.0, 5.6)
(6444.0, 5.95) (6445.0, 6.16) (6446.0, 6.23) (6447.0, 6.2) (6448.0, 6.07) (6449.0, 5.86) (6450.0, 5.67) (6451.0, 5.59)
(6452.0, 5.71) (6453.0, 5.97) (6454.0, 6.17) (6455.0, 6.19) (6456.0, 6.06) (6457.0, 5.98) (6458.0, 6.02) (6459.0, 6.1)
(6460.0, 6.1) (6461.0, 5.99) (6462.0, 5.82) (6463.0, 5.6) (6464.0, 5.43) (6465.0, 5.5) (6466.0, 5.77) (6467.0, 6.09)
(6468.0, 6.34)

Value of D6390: 3.2 angstrom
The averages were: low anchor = 5.4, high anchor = 5.79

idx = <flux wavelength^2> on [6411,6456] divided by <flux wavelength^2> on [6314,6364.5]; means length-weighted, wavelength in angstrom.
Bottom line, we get 1.1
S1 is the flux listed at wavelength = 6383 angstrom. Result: 4.54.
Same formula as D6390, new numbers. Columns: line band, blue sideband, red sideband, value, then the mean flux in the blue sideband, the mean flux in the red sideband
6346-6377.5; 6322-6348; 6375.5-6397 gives -1.4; 5.44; 4.9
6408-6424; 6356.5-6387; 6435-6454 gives -0.8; 5.12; 5.75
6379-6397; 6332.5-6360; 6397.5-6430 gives 2.4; 5.49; 5.67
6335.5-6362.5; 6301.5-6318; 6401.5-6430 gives -0.9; 5.06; 5.71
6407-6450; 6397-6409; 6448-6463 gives -0.8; 5.4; 5.94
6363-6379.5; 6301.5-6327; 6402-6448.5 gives 0.5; 5.14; 5.72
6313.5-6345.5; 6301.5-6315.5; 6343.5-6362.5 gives -0.4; 5.07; 5.47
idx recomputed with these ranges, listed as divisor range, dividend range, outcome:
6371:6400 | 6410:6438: 1.17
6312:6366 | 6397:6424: 1.07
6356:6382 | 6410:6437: 1.13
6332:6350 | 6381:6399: 0.91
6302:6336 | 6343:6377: 1.05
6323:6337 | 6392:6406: 0.99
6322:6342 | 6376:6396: 0.91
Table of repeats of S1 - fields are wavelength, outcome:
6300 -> 5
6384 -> 4.6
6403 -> 5.16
